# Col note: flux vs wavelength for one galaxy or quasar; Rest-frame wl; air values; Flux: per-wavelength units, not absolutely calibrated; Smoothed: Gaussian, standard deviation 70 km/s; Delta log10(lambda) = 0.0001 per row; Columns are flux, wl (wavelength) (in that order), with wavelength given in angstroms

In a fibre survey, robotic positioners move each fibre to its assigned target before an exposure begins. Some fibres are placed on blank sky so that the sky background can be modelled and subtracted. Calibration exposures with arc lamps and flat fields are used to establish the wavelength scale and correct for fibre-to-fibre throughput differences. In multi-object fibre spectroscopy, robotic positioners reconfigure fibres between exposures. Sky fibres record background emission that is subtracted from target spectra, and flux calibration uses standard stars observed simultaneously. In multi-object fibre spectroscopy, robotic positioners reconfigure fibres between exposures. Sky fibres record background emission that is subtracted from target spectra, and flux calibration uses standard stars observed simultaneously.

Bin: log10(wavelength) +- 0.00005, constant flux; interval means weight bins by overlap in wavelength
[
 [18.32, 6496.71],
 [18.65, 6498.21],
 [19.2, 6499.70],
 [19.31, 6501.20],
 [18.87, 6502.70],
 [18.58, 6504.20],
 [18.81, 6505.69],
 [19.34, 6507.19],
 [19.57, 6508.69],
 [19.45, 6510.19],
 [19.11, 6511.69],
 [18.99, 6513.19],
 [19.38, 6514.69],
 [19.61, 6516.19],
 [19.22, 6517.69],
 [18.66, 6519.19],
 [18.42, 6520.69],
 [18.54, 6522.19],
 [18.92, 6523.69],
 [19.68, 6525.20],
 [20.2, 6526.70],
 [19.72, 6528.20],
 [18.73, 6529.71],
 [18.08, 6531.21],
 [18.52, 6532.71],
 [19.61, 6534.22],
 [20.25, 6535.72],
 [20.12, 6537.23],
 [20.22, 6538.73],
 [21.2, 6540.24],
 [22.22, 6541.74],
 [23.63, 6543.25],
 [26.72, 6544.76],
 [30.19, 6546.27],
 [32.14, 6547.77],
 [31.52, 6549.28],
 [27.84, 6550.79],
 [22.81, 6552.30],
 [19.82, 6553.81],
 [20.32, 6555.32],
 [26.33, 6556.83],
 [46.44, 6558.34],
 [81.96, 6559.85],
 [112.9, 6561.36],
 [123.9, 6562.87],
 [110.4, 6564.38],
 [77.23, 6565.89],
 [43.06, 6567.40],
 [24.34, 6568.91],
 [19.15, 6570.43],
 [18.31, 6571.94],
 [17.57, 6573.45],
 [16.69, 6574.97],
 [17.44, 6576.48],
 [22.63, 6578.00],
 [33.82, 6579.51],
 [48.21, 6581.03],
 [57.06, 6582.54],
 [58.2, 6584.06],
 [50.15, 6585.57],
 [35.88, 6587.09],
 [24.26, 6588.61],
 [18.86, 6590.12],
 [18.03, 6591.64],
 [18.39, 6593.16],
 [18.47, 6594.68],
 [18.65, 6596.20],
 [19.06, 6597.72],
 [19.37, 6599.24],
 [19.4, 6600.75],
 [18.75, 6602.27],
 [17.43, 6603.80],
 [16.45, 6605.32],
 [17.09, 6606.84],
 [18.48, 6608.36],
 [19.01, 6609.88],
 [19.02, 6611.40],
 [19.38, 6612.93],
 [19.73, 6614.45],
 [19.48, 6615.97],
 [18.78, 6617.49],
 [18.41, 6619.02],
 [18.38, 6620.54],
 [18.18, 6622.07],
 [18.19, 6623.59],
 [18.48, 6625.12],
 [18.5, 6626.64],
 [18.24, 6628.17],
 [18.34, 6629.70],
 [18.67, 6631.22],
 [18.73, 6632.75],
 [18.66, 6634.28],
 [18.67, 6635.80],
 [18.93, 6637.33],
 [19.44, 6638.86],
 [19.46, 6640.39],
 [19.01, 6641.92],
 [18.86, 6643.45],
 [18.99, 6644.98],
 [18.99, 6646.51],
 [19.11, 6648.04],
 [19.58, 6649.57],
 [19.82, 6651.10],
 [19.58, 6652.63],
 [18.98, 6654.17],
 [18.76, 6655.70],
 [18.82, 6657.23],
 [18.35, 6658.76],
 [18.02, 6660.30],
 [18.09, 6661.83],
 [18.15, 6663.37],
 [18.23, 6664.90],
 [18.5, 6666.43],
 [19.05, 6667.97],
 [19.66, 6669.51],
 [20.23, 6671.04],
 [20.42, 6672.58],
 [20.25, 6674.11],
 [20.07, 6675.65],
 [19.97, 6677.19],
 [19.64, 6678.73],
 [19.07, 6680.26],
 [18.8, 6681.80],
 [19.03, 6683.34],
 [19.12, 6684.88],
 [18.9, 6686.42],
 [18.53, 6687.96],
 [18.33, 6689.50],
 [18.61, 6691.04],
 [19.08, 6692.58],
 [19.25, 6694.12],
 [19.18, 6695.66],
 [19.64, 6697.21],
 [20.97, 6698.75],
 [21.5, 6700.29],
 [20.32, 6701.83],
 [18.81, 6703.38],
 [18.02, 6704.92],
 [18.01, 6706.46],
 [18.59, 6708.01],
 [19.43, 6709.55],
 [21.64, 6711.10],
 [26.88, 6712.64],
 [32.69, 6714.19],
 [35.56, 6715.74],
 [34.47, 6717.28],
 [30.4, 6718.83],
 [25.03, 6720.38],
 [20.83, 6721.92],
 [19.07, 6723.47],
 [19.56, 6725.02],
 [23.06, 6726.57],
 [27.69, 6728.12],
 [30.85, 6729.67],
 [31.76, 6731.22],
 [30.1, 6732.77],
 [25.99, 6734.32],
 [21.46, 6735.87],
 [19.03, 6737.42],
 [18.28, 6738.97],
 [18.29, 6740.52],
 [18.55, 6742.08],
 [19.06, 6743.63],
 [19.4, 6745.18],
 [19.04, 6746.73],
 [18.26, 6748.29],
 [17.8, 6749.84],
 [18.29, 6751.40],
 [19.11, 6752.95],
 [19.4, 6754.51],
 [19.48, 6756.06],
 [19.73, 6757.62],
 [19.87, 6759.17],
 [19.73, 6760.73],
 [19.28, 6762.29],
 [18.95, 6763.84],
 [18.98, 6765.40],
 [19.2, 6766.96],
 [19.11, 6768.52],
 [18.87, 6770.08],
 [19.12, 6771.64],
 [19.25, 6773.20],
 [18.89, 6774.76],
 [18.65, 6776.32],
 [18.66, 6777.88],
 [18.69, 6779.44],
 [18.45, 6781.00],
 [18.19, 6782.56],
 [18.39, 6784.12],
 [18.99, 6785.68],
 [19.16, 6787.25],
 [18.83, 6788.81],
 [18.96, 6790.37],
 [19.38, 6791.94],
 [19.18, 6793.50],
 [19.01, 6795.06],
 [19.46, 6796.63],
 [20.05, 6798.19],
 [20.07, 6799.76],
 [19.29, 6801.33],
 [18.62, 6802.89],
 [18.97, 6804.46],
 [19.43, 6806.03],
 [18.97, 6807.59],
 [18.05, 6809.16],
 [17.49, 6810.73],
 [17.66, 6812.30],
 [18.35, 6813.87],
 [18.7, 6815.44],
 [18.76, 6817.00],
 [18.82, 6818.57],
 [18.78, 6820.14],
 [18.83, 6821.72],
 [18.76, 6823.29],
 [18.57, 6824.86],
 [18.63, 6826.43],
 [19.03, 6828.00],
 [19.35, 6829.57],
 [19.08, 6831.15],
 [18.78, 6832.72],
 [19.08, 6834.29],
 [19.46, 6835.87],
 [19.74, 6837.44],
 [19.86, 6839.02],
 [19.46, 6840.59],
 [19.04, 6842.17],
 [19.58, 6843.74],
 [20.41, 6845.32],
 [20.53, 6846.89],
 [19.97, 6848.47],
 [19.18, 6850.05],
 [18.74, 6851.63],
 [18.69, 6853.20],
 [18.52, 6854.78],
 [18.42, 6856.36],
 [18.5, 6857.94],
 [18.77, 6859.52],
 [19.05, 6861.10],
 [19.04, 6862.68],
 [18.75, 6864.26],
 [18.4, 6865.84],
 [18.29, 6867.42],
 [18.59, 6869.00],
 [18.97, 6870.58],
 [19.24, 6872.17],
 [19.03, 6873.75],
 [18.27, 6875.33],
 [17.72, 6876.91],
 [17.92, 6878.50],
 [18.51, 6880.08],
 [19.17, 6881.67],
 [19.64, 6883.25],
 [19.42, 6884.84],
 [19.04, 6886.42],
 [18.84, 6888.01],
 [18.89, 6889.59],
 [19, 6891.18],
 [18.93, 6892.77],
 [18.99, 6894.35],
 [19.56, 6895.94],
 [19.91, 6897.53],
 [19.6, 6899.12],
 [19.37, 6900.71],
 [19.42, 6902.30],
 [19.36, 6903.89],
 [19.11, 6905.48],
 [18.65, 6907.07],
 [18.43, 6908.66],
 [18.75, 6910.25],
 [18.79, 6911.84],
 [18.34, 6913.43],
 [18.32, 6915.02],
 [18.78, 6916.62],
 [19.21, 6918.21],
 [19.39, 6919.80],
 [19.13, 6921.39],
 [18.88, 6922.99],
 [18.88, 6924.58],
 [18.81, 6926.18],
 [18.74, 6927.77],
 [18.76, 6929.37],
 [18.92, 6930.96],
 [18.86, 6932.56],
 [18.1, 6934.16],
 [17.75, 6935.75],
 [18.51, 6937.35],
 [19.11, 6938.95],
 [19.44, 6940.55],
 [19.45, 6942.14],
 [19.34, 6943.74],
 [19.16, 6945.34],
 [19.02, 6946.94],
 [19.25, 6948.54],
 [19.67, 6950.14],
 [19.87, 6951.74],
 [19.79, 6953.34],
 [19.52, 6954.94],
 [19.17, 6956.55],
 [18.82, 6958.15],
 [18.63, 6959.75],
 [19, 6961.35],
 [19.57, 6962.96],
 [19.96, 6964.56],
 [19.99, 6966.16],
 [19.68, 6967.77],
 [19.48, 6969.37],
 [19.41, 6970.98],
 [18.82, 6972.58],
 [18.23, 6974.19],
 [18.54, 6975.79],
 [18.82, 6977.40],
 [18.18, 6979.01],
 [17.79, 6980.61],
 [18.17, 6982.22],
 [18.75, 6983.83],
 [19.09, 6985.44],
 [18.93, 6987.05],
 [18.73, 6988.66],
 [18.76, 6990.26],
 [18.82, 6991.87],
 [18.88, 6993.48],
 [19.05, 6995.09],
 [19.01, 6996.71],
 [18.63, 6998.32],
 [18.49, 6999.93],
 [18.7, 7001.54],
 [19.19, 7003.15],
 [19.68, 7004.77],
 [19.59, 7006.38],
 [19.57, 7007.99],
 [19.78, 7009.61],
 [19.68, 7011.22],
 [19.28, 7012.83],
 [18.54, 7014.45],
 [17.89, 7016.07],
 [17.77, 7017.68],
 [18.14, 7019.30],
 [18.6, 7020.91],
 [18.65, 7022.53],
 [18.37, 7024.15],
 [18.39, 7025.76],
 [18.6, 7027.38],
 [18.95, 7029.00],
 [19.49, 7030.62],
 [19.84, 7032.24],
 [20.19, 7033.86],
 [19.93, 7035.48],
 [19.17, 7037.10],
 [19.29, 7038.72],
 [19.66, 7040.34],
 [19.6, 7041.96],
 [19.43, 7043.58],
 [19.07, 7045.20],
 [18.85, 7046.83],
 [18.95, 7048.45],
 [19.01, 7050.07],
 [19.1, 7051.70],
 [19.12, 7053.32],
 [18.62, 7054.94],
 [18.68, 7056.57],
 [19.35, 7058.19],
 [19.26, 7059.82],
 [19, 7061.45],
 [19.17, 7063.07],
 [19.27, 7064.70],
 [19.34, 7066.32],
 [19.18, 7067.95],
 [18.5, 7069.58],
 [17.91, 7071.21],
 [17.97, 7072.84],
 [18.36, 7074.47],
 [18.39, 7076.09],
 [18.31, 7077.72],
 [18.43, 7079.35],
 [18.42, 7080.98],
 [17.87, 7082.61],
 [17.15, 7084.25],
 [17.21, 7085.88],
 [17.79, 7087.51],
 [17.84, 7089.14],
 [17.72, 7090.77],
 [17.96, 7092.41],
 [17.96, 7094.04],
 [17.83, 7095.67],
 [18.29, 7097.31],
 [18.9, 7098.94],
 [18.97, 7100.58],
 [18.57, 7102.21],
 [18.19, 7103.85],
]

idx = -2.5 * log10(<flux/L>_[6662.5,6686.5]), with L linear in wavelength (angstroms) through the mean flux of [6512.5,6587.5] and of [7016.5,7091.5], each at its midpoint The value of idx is 0.469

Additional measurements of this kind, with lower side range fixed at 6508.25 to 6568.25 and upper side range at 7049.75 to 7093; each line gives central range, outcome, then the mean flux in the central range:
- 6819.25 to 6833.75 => 0.31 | 18.9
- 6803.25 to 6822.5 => 0.34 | 18.6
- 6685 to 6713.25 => 0.40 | 19.7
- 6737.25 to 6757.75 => 0.40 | 18.8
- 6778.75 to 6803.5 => 0.34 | 19.1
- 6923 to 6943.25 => 0.18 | 18.8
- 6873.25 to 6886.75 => 0.25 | 18.7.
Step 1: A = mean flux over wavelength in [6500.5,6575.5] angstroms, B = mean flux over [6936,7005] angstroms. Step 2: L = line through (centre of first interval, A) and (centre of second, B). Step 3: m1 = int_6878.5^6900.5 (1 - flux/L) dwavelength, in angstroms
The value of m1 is 2.0 angstroms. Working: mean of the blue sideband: 30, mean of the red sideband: 19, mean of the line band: 19.2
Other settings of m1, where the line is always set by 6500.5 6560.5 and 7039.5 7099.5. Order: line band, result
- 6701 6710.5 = 1.2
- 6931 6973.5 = 0.8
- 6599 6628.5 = 5.2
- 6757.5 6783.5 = 2.6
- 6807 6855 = 3.8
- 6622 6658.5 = 5.6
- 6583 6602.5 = -3.3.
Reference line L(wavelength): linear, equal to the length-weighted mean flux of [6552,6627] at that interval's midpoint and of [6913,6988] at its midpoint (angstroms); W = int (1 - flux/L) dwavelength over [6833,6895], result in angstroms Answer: 8.6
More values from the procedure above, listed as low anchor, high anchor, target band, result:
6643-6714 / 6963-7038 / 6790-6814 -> 0.4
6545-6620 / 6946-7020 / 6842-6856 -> 2.5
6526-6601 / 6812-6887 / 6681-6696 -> 4.6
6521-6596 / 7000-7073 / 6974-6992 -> 1.8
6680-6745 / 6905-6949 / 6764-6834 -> 6.7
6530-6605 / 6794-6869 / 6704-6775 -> 6.5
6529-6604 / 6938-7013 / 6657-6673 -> 6.0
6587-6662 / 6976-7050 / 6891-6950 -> 0.0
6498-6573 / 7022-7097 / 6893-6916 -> 3.2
